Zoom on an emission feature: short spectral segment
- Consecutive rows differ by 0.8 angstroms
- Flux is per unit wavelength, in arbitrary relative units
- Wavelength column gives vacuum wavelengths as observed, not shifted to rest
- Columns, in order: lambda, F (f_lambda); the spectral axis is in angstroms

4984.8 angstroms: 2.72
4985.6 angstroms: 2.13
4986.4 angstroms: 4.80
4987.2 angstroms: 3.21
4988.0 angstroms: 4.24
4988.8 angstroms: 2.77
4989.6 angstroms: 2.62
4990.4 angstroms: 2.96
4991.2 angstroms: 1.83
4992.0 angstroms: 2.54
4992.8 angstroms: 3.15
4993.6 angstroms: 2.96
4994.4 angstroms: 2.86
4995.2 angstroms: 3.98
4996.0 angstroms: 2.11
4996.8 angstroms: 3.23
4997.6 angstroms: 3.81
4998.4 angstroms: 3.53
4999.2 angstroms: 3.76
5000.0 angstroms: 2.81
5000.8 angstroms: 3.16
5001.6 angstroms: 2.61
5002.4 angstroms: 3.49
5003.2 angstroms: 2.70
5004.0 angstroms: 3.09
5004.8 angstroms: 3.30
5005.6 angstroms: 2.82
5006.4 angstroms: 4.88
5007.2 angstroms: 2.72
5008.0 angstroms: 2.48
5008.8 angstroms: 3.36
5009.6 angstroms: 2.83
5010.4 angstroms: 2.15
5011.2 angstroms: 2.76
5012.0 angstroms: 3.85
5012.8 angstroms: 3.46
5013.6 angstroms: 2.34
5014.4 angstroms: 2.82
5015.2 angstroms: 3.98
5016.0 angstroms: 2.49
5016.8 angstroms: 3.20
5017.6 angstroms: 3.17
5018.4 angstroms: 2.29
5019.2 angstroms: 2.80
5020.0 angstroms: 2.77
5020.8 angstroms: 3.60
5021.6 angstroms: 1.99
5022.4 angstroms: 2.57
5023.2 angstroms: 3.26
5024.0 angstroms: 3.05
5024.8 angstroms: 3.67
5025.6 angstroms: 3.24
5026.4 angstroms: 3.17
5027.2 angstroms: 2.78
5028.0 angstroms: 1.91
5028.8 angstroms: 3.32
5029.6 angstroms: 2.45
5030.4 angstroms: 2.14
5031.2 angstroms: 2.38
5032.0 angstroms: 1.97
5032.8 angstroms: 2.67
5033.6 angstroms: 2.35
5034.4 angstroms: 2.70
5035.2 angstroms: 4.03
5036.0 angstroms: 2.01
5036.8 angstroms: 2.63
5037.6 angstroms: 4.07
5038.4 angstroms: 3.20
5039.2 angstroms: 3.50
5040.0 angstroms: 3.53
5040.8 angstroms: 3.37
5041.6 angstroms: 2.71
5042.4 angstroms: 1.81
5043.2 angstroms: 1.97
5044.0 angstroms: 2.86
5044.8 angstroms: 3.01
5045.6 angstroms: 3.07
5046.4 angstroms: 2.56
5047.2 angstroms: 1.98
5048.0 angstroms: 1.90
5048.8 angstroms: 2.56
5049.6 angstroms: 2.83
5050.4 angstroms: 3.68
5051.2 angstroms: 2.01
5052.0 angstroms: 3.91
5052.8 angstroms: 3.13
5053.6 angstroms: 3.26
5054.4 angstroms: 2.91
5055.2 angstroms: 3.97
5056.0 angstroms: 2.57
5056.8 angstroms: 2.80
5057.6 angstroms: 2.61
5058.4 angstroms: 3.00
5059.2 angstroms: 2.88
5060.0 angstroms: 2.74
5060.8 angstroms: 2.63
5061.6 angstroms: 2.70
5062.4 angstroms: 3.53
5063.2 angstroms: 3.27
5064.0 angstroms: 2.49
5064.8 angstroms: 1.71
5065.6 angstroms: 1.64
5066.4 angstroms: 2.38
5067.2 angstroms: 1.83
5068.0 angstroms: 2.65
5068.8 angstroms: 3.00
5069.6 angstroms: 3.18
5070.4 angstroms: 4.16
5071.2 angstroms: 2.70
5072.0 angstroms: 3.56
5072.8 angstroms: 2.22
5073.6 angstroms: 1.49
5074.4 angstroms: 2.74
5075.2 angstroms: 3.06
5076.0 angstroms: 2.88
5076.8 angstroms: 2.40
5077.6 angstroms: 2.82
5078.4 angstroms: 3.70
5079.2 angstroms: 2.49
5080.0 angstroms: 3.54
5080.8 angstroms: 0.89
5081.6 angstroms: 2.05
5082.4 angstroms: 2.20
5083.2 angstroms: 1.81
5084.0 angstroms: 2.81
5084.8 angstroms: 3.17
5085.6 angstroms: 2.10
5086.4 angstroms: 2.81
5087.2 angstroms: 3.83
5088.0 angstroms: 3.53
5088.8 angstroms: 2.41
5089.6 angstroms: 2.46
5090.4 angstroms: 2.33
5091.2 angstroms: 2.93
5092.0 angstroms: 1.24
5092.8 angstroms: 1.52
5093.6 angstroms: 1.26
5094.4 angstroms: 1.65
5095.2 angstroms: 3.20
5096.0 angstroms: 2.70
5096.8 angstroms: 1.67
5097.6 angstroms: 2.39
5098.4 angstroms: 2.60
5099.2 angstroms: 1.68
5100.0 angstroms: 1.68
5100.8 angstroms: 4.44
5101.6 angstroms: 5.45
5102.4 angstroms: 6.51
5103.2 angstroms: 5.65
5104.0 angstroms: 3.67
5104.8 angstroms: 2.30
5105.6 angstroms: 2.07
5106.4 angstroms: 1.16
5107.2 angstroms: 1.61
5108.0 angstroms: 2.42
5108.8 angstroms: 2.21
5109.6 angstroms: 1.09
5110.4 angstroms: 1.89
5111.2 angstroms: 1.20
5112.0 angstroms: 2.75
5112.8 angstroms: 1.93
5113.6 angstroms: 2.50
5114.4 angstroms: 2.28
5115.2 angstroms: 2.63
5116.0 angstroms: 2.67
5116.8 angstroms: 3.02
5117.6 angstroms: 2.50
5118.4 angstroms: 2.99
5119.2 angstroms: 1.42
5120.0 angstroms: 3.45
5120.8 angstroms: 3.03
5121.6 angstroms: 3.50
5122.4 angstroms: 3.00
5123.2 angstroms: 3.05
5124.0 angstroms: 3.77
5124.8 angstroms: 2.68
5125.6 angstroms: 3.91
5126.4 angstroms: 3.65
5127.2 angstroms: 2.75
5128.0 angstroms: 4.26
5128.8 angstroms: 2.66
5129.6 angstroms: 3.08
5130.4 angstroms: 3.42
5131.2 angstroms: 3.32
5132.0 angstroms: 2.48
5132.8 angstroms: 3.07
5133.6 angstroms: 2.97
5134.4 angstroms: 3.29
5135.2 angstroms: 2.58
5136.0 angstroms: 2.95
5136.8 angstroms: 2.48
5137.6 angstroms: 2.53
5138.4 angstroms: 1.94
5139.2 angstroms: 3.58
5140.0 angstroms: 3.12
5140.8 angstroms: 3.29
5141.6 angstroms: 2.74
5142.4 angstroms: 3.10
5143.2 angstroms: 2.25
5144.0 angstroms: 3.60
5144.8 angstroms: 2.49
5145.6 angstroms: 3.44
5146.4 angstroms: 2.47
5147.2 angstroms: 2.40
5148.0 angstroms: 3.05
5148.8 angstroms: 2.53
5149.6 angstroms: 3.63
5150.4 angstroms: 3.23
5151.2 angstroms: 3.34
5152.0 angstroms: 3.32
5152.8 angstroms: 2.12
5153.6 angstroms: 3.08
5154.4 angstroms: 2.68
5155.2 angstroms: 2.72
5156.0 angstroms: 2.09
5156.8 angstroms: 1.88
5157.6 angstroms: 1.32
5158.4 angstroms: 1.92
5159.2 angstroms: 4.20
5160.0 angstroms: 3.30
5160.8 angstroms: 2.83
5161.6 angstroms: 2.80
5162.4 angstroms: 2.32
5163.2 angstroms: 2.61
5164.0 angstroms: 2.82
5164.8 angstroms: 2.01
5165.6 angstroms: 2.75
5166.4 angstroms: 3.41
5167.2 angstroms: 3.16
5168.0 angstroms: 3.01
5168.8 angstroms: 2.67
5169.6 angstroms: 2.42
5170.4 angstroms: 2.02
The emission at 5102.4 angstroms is H-gamma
